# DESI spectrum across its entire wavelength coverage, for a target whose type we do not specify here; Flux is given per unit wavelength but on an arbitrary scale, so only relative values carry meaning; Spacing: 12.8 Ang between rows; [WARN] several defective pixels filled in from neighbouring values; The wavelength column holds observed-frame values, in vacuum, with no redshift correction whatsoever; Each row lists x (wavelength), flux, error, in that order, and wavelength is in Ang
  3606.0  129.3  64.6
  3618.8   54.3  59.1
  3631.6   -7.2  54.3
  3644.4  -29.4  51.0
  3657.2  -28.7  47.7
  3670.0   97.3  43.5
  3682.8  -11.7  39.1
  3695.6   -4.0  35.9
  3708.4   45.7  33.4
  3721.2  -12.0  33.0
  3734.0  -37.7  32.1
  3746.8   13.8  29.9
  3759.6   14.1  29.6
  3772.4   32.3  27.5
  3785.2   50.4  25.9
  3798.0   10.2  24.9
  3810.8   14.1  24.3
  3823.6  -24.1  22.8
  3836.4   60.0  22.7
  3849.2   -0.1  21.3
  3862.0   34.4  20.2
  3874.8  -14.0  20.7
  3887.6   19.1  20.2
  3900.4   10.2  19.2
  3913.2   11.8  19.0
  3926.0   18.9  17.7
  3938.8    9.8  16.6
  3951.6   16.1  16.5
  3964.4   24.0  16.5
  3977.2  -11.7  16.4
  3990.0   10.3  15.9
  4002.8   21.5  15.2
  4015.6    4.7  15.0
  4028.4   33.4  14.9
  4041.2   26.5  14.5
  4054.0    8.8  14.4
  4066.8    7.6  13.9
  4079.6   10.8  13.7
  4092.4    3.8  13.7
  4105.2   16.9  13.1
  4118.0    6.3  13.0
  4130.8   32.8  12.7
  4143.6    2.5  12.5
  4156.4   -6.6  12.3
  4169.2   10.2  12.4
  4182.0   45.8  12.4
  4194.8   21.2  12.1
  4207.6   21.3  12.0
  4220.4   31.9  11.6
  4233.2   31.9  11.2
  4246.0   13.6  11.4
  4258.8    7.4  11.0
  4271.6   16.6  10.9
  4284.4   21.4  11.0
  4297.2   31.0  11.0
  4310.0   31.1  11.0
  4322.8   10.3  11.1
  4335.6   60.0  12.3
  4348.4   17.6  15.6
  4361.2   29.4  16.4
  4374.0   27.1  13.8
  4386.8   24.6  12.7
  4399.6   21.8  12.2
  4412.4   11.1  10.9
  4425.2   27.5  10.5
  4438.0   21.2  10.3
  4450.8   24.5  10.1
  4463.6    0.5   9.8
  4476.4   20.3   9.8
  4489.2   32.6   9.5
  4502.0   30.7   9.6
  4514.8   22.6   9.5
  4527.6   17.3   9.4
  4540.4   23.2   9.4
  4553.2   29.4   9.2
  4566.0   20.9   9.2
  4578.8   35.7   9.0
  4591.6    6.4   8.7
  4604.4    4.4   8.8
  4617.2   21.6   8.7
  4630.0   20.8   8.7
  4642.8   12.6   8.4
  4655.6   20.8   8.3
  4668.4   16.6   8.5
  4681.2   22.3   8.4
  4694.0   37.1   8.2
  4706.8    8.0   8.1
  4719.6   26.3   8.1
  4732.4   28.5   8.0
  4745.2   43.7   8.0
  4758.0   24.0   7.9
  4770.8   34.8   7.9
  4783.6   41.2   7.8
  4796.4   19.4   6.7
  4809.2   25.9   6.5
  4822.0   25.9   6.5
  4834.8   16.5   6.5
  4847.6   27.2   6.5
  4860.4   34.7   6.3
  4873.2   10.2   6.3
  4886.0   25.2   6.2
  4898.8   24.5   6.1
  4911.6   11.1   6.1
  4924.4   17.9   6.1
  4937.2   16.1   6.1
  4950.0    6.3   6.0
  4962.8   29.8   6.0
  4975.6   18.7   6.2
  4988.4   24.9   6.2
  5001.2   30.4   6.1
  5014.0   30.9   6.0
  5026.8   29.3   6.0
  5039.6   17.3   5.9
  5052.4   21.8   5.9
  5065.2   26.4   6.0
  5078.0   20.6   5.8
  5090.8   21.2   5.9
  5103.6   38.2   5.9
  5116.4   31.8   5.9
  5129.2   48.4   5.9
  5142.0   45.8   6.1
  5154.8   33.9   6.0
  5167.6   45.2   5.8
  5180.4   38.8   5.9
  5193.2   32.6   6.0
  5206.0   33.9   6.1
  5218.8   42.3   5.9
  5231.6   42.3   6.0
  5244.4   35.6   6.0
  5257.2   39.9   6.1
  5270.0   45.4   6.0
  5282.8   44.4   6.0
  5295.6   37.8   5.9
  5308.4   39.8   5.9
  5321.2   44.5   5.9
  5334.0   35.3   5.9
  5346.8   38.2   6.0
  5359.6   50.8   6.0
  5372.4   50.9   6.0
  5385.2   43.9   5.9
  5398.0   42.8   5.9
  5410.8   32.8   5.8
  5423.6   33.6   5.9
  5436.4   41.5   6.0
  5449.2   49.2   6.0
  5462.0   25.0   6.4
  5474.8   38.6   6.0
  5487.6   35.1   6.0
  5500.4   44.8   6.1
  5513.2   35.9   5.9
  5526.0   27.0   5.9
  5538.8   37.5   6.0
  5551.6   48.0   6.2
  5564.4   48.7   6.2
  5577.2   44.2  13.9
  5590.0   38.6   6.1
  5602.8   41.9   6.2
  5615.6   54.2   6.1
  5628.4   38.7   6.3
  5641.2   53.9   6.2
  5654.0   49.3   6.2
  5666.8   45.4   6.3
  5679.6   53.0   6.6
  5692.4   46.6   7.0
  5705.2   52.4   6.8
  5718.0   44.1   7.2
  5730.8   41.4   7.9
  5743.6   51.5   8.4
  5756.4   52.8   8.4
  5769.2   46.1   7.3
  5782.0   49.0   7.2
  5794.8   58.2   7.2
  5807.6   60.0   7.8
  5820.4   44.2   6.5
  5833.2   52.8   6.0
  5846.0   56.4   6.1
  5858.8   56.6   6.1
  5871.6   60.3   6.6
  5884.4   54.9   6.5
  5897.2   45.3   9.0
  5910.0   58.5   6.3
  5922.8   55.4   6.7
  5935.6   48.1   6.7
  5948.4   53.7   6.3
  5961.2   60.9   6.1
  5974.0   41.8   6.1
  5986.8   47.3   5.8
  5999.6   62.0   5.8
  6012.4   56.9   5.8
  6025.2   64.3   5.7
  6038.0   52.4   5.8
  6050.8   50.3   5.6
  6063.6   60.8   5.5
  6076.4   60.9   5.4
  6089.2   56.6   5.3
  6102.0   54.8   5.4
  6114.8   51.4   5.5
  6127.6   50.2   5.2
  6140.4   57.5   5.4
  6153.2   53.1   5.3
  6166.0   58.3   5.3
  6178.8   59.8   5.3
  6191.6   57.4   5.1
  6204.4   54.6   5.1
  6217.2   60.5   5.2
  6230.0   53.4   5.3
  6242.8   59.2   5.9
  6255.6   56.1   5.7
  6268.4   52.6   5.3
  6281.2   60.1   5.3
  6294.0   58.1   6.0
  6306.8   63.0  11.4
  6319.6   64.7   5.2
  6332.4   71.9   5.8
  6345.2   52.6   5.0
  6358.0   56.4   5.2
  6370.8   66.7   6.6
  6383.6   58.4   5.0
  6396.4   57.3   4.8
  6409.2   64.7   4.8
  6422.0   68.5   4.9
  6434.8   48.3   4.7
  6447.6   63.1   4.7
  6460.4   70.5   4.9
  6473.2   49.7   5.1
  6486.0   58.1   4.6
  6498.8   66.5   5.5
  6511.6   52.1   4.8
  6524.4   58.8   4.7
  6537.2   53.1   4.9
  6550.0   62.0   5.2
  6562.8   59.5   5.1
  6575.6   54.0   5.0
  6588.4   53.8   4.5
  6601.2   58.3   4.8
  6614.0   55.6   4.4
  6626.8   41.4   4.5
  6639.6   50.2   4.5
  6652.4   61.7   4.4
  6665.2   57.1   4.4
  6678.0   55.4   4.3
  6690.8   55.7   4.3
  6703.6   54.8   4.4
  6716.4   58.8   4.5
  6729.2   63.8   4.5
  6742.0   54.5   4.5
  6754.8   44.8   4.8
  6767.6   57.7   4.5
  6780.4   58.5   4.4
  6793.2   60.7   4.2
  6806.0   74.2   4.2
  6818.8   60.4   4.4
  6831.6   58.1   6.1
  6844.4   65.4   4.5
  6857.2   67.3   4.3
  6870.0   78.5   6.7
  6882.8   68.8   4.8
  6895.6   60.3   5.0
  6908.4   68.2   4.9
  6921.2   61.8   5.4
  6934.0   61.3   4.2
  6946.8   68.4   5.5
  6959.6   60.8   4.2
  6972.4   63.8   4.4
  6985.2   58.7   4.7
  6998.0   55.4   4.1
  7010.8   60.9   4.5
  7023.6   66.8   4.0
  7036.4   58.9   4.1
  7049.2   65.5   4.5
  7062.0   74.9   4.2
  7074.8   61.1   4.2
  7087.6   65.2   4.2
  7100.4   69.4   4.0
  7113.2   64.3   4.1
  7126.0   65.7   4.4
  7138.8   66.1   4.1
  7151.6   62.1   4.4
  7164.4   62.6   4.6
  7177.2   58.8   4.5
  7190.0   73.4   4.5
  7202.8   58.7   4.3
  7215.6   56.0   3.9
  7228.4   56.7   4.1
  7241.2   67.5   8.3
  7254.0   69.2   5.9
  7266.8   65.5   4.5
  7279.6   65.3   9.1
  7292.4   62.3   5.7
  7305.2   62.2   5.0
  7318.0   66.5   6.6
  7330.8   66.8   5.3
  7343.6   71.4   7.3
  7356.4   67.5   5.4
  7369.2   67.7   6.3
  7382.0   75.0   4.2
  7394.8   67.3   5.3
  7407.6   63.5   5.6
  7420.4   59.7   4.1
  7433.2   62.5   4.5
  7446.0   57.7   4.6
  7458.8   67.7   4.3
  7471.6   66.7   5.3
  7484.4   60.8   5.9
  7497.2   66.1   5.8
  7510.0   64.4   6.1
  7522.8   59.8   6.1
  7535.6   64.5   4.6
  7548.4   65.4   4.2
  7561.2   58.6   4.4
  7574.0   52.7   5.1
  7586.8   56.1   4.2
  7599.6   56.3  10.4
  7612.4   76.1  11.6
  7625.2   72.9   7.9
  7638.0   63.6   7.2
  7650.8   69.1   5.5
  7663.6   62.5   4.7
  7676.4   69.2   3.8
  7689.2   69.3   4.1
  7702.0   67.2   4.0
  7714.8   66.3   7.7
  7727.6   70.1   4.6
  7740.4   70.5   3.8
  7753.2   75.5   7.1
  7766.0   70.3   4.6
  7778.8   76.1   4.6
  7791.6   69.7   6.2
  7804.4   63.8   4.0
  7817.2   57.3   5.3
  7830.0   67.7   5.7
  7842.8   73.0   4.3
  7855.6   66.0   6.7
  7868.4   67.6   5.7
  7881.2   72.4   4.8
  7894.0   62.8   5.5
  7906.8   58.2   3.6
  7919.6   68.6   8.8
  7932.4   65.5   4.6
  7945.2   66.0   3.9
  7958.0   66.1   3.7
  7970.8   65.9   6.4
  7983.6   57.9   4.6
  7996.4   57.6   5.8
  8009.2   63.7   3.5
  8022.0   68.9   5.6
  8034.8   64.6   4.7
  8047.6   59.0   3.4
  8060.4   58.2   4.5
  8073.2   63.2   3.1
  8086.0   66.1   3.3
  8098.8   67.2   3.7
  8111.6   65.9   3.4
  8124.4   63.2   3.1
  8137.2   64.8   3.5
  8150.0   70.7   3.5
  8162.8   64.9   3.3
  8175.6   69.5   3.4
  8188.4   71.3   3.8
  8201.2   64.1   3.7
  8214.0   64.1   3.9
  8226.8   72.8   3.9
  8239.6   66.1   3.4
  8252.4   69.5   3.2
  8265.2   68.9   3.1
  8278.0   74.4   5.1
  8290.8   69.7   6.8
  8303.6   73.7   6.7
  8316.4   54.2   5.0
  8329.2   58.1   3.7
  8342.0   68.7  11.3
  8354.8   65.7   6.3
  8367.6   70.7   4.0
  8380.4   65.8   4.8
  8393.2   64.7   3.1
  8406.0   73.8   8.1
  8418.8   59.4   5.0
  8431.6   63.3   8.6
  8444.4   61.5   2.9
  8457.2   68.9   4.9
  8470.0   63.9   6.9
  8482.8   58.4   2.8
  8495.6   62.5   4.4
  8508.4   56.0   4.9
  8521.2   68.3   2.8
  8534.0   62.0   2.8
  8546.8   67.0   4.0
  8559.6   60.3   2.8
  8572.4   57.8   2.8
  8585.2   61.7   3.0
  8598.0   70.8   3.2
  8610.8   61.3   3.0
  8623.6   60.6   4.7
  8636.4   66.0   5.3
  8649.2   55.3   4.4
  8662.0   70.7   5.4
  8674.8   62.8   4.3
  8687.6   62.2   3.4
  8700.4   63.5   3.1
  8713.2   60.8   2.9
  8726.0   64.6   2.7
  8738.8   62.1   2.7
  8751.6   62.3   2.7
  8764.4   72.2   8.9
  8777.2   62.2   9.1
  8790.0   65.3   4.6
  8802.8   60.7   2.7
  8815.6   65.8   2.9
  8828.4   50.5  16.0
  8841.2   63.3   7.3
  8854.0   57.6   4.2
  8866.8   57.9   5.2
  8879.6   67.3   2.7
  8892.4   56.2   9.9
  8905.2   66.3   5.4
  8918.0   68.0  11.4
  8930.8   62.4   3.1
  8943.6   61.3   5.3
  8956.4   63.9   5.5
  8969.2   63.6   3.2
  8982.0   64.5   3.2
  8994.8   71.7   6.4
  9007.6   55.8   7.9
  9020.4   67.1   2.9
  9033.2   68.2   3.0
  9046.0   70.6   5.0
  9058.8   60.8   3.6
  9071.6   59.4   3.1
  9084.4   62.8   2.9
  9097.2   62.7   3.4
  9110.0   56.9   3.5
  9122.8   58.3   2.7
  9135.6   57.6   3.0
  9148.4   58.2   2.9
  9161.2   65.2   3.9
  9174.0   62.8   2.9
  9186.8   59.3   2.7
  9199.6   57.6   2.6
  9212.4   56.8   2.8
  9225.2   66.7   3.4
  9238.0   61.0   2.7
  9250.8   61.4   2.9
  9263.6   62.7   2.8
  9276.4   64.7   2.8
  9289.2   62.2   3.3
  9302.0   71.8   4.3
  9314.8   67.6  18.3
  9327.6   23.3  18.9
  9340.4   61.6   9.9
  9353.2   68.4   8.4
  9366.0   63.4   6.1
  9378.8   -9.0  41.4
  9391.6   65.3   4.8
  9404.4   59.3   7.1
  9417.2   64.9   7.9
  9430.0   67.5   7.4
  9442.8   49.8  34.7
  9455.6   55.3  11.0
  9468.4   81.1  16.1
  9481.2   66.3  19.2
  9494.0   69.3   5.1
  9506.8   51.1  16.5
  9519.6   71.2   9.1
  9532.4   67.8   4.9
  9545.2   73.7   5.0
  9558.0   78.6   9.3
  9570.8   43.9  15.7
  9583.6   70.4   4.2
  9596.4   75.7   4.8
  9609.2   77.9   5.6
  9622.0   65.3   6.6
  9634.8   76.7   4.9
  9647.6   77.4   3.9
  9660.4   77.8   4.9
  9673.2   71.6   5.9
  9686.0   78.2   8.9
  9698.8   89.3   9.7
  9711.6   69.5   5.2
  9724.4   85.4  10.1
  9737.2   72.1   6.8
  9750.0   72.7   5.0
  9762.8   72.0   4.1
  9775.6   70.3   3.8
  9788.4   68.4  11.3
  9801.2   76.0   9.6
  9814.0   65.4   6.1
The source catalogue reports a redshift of 0.28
